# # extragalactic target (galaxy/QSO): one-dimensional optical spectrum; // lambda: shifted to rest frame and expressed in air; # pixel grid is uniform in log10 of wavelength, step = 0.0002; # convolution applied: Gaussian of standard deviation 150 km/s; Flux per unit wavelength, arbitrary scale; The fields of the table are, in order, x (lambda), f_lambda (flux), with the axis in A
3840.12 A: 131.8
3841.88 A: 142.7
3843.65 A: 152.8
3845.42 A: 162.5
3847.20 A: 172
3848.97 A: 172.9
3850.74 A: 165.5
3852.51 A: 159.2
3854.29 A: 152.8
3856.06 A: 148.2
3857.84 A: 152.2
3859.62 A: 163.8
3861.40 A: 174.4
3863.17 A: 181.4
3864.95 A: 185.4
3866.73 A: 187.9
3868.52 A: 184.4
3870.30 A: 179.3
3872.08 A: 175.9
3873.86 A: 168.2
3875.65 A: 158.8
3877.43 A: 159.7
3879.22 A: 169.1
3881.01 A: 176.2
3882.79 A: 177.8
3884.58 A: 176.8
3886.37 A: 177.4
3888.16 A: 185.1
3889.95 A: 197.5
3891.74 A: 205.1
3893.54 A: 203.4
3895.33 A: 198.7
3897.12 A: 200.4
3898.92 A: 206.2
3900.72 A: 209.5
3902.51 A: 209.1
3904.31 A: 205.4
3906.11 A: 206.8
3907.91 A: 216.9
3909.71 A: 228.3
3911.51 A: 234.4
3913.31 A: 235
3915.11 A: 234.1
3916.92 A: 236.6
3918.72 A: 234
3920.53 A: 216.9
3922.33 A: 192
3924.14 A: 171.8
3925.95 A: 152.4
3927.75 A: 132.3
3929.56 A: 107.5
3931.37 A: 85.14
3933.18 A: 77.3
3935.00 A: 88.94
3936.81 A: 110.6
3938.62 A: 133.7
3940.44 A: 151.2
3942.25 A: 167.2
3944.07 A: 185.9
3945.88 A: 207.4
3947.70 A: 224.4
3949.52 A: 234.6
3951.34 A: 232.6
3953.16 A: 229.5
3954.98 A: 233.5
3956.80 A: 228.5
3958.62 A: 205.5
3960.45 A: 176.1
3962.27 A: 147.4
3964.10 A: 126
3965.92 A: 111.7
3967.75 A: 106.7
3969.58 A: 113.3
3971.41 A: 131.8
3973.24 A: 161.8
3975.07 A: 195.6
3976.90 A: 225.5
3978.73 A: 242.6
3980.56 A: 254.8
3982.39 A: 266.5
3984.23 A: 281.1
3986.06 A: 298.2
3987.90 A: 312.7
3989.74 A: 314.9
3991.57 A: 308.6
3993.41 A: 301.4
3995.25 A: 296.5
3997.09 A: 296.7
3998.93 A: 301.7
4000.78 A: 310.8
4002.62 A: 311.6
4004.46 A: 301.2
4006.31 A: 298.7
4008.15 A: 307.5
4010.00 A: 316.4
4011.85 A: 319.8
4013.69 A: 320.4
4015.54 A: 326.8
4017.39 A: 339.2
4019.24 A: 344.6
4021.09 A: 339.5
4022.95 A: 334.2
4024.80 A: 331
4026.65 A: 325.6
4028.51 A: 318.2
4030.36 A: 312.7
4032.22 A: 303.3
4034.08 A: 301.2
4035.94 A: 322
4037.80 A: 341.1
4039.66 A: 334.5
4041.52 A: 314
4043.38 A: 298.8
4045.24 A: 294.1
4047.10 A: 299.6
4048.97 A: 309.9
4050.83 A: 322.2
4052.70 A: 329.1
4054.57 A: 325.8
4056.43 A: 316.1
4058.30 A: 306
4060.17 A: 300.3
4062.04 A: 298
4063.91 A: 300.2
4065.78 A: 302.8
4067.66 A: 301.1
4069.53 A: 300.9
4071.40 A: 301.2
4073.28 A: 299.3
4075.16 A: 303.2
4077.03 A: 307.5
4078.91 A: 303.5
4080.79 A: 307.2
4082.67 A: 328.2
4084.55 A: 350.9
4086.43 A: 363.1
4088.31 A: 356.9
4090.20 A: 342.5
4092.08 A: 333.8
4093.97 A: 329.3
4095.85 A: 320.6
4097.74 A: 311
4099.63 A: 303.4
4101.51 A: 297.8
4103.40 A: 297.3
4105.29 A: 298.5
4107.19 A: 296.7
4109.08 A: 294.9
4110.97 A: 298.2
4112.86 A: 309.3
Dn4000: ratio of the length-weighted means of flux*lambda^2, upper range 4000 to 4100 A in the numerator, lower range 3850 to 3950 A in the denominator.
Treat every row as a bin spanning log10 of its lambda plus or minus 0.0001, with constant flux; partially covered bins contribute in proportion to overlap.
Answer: 1.91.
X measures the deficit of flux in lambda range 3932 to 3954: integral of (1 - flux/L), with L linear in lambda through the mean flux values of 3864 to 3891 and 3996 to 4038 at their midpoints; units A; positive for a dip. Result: 6.8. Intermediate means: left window 177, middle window 169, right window 318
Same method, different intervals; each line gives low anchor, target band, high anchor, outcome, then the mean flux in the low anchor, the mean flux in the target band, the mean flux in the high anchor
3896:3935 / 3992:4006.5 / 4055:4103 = -2.8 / 188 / 303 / 315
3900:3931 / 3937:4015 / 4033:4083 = 4.3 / 199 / 235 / 310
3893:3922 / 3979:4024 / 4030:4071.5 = -4.7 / 217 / 308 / 310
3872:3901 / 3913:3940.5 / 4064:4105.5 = 6.7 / 185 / 158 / 316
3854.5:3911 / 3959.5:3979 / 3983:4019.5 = 8.6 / 186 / 155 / 309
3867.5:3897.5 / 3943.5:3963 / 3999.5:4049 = 3.0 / 182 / 211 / 318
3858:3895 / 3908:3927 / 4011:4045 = 0.4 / 179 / 213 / 323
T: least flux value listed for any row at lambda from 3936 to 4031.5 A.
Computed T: 106.7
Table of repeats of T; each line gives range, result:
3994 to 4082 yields 294.1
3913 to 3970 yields 77.3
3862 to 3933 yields 85.14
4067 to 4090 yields 299.3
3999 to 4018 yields 298.7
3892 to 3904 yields 198.7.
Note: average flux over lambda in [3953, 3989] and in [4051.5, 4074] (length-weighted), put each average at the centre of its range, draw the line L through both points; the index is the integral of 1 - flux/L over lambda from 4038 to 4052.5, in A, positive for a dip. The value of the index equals -1.32 A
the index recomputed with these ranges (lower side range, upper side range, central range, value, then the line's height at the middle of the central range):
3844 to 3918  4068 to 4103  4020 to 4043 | -3.1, 285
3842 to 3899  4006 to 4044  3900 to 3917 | -0.8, 211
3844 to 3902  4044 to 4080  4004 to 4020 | -2.8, 272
